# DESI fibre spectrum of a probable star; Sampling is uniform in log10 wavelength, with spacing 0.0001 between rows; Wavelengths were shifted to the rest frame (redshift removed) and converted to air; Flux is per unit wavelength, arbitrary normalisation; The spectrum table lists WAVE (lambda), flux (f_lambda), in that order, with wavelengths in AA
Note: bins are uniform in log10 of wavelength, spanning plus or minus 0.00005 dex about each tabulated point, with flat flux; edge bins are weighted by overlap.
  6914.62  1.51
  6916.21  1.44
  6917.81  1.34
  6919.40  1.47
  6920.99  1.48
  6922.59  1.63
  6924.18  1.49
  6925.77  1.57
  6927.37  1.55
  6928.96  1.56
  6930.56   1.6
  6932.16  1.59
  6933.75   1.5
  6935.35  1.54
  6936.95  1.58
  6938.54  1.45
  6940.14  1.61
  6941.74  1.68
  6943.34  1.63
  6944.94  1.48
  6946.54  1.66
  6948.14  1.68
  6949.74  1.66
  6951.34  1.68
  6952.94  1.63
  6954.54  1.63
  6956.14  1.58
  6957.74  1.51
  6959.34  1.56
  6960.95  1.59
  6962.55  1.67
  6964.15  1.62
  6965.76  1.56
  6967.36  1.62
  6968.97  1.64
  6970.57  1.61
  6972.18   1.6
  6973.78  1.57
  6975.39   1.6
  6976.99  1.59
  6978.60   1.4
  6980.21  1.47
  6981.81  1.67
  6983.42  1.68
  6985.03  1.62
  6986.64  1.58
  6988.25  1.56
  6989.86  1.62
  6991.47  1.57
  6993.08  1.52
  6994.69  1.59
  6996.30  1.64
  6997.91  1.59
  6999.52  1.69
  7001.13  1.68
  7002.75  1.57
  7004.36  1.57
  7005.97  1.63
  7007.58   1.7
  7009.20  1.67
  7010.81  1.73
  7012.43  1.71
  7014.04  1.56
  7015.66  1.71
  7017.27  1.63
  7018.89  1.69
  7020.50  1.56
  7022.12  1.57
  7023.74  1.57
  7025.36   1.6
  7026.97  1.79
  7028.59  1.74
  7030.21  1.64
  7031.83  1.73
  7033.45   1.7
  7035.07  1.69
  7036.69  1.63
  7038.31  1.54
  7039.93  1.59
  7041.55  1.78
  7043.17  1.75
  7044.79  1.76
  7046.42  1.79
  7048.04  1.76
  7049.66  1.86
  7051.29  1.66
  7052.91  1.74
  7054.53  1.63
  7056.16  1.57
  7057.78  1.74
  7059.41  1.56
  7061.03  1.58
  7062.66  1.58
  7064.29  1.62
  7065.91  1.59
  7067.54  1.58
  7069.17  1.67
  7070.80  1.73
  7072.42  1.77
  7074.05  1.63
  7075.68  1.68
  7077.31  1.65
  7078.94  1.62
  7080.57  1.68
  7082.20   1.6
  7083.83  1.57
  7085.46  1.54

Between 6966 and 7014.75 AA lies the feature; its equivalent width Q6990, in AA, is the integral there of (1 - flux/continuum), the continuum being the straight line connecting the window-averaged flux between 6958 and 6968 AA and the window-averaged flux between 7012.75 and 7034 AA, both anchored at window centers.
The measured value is 0.5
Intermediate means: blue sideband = 1.6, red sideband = 1.65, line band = 1.61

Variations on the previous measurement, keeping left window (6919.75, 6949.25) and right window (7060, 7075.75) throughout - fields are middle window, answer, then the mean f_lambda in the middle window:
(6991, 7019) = -0.49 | 1.64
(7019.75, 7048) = -0.91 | 1.67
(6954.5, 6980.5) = 0.16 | 1.58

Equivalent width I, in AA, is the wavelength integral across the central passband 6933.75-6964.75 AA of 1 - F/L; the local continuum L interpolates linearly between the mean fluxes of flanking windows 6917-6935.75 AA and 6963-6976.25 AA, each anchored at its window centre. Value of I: -0.6 AA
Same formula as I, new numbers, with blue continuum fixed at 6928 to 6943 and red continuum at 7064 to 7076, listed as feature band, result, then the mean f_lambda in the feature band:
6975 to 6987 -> 0.19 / 1.58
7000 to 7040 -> -0.56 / 1.65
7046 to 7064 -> -0.27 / 1.67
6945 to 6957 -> -0.42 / 1.64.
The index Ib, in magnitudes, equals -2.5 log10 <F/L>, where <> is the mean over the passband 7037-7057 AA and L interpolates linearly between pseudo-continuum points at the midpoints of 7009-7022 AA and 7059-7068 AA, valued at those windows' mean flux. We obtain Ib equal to -0.060 mag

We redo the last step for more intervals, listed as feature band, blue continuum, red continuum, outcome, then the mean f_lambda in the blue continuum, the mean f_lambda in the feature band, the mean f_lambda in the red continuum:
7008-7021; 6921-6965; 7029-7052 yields 0.01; 1.59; 1.66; 1.71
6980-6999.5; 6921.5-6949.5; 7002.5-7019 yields 0.02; 1.58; 1.6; 1.65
